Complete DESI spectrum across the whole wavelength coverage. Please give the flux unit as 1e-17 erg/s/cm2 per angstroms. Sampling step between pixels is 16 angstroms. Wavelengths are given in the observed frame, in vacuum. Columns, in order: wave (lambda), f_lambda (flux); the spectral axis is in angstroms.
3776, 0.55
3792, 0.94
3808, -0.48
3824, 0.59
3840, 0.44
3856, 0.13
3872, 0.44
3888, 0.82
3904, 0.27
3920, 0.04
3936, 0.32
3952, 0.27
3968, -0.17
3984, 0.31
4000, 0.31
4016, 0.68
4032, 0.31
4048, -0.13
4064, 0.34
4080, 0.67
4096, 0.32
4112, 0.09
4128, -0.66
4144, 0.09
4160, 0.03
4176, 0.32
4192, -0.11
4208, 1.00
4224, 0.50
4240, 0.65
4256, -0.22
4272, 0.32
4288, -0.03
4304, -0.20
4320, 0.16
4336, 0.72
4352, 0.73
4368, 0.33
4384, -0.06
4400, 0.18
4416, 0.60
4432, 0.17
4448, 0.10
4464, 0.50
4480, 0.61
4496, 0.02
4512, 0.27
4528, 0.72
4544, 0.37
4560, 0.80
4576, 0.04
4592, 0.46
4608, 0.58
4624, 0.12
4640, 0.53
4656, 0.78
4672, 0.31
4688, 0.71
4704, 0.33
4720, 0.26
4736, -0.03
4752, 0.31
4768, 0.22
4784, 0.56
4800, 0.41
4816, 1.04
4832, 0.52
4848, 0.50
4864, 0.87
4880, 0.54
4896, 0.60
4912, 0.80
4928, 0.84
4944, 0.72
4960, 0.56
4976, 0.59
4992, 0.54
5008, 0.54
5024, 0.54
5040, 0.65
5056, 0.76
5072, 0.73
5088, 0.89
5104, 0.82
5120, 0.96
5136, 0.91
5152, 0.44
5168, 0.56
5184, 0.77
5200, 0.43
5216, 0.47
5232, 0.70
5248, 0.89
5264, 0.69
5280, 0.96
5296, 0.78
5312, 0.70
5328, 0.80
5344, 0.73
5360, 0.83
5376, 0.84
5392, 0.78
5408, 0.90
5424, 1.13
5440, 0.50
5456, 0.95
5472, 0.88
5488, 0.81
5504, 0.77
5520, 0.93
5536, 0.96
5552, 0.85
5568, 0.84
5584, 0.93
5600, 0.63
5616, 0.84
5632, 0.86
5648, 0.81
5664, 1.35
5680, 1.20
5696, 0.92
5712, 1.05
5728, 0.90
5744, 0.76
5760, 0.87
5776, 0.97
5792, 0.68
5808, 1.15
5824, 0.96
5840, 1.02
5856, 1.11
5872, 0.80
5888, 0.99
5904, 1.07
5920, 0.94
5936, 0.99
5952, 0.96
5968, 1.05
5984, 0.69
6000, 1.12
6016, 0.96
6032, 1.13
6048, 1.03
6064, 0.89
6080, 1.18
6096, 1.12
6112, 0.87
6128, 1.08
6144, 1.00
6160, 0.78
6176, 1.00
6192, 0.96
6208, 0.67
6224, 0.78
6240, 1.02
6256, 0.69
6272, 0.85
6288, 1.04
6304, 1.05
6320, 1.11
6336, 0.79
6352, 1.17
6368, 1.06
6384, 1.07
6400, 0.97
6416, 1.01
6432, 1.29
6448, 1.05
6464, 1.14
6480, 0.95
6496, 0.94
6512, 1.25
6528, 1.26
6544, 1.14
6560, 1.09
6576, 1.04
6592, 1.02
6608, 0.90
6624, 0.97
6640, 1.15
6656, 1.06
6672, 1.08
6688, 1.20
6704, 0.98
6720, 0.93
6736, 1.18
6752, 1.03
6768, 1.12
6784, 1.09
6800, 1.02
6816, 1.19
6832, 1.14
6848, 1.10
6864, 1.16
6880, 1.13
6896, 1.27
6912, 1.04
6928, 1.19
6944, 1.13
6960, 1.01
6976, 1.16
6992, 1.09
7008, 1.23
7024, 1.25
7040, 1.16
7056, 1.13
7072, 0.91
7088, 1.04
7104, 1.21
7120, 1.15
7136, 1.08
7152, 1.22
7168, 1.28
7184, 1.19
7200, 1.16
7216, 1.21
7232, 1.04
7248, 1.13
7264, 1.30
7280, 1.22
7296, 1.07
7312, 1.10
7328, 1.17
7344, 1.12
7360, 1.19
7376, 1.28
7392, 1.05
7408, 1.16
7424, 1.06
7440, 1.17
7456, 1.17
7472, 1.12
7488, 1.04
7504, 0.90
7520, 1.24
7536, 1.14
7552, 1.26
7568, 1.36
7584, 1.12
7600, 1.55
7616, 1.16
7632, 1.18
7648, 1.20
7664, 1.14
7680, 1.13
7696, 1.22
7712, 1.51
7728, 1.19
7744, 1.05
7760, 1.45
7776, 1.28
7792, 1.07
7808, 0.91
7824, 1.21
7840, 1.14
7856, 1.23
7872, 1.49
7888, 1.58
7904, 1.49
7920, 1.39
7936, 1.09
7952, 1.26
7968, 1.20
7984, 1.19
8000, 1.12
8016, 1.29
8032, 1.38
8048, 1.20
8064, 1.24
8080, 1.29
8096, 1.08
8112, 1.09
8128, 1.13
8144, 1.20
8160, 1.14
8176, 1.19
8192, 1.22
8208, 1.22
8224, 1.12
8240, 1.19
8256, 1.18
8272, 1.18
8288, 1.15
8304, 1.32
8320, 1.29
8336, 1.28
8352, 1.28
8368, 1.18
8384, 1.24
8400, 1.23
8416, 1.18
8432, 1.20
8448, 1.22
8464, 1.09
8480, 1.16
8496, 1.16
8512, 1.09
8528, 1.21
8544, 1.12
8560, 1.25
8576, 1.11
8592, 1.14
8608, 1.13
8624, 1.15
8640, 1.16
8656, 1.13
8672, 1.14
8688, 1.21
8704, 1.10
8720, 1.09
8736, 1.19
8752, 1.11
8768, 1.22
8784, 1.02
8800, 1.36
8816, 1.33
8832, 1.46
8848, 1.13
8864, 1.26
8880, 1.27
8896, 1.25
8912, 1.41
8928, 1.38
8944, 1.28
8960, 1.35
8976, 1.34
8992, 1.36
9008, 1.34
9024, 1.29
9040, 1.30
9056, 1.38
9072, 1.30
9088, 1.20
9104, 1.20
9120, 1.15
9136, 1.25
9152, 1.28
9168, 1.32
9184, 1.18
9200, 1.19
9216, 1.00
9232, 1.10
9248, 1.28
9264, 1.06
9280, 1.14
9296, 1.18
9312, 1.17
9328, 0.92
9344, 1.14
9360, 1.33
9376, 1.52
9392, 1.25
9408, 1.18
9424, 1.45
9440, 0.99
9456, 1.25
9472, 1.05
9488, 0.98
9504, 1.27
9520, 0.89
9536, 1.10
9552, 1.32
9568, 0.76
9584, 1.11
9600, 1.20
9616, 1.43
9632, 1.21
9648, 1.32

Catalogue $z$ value 0.201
